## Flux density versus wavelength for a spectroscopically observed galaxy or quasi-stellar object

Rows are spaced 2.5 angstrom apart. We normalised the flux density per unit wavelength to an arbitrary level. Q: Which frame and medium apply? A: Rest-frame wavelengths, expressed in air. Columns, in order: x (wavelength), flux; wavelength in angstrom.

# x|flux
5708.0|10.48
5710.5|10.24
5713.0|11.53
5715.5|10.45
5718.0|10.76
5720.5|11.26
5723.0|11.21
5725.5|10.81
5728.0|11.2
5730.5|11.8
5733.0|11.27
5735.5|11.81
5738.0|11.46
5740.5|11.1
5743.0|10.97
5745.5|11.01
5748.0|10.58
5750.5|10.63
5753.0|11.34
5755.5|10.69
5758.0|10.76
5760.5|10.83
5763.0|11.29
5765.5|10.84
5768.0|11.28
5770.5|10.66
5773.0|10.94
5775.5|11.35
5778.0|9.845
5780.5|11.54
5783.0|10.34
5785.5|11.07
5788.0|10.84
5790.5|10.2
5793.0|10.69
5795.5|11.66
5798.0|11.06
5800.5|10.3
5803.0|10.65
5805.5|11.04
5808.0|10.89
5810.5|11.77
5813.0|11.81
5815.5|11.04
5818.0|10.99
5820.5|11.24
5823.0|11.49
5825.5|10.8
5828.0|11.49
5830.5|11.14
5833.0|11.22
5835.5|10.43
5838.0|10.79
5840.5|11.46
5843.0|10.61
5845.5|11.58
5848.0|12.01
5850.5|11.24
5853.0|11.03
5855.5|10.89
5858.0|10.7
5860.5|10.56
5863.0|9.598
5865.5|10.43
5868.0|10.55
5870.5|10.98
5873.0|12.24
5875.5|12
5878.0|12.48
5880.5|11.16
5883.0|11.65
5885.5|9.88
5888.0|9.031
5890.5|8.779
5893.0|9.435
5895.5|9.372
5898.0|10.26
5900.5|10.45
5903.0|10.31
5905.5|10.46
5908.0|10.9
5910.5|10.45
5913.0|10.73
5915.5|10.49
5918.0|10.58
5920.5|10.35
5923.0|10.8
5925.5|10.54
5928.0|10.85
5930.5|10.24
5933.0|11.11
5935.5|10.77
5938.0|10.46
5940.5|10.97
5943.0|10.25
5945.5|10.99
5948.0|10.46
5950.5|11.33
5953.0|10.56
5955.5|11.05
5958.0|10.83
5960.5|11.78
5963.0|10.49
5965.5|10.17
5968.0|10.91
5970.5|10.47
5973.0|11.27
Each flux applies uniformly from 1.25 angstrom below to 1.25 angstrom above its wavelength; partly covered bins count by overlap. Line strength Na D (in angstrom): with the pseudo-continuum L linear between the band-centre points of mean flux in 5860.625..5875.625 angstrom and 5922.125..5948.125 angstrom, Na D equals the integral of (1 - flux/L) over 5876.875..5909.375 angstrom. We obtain 1.4 angstrom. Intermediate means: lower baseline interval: 10.9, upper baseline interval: 10.7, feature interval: 10.3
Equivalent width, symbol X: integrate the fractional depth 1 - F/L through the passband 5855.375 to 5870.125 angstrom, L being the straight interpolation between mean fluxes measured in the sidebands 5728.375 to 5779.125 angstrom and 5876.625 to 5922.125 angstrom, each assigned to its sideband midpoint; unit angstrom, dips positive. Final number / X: 0.1 angstrom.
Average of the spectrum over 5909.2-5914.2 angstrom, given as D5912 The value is 10.6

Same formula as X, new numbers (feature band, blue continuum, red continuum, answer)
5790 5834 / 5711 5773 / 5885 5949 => -1.3 angstrom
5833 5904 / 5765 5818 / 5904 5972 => 0.6 angstrom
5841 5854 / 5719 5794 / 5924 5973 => -0.5 angstrom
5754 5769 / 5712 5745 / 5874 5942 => 0.2 angstrom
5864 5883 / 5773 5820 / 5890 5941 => -1.4 angstrom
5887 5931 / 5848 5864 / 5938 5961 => 2.4 angstrom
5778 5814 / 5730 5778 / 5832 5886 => 0.4 angstrom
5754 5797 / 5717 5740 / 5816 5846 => 1.2 angstrom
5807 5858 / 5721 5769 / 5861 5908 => -2.1 angstrom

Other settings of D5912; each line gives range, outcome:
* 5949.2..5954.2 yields 10.9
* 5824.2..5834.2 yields 11.2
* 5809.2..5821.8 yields 11.4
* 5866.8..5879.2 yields 11.7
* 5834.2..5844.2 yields 10.8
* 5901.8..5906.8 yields 10.4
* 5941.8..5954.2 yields 10.7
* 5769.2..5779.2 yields 10.7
